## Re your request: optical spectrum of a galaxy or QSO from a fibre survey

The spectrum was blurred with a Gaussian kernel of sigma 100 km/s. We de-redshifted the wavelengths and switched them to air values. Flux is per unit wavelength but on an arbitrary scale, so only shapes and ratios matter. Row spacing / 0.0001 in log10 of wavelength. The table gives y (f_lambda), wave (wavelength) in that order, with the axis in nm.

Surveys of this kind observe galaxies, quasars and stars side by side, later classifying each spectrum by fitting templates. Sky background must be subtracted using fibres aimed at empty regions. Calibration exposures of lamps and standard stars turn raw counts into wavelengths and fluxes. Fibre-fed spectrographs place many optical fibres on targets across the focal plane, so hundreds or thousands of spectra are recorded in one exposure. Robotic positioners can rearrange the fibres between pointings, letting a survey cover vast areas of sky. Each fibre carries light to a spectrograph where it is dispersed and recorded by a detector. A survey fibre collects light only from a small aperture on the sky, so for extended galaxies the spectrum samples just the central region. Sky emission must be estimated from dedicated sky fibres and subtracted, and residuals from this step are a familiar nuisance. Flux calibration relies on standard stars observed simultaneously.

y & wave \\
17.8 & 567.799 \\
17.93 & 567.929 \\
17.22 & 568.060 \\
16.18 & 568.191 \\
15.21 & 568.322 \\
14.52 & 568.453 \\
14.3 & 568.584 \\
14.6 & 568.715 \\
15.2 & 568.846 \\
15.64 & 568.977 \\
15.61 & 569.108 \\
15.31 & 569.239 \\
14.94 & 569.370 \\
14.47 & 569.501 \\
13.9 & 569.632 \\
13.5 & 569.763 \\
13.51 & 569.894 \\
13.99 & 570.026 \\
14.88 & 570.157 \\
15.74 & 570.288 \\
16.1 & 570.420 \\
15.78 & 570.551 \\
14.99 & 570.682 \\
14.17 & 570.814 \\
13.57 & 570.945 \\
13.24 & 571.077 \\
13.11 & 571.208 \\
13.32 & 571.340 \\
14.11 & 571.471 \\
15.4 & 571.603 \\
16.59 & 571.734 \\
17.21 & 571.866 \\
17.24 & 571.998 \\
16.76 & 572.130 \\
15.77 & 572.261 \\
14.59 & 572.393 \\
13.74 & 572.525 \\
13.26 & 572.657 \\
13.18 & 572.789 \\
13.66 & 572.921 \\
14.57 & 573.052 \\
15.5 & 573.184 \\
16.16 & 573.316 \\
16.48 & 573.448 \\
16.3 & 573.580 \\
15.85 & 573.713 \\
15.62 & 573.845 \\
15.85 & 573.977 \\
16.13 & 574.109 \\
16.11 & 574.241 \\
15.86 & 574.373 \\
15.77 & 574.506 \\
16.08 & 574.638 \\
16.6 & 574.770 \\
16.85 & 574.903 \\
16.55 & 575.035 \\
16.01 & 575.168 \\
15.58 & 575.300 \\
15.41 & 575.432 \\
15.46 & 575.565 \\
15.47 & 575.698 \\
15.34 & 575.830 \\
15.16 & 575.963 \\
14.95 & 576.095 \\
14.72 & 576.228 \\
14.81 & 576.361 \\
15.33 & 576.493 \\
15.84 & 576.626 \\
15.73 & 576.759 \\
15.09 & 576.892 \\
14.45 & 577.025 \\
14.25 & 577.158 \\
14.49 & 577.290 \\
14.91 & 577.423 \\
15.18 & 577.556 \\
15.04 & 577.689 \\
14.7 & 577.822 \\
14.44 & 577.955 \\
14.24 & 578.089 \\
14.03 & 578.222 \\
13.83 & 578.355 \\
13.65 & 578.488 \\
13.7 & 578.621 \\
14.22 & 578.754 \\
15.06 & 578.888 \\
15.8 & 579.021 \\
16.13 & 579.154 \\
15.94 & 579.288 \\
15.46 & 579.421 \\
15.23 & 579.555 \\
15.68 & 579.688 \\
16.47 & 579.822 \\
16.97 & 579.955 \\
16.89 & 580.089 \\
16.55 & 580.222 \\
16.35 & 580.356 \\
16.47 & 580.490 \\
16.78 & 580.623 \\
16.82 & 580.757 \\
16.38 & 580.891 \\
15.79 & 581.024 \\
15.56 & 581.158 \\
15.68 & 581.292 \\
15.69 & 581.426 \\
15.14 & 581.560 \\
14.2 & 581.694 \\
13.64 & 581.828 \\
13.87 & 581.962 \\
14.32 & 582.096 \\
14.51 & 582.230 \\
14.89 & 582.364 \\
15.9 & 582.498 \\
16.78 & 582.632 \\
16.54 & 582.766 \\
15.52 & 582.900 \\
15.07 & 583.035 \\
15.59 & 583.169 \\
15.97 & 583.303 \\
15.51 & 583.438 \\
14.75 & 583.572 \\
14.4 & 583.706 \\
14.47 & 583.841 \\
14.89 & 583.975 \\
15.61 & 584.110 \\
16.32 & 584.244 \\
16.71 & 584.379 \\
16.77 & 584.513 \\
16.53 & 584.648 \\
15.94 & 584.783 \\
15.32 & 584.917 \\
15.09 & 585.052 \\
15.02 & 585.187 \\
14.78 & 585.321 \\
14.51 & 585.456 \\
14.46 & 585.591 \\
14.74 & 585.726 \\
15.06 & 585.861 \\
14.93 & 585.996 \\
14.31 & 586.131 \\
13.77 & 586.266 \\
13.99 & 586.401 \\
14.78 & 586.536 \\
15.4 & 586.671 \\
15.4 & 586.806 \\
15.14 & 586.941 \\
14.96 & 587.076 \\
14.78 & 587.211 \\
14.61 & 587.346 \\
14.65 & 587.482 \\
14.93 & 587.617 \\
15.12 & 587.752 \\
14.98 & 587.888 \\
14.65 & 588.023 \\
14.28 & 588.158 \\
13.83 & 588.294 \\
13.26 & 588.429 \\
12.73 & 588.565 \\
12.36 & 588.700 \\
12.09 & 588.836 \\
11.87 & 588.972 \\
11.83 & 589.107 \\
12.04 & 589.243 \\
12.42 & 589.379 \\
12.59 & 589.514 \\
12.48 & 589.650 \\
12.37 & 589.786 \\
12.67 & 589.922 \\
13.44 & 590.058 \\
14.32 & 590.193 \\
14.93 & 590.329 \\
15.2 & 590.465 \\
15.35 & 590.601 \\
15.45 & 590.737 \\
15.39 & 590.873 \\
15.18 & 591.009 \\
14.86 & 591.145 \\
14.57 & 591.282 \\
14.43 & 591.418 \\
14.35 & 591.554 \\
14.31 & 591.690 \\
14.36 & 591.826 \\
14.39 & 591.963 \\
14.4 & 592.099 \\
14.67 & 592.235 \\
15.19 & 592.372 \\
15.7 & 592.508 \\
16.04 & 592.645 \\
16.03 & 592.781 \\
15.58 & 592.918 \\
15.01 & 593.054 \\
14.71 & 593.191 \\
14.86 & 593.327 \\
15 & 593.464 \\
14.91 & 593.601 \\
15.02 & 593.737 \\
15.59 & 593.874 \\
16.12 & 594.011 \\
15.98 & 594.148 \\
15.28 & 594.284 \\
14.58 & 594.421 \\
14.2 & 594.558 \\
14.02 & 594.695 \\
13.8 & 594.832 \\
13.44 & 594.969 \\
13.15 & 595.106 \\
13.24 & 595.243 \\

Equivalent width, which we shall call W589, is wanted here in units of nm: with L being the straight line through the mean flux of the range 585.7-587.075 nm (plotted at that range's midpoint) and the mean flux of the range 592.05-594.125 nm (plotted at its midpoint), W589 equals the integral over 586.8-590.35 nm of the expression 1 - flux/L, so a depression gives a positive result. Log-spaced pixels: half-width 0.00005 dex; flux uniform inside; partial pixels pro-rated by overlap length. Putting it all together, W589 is 0.31 nm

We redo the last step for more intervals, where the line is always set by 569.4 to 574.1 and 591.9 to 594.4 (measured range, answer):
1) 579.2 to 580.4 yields -0.089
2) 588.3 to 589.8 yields 0.272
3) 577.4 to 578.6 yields 0.050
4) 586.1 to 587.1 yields 0.028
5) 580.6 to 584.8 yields -0.113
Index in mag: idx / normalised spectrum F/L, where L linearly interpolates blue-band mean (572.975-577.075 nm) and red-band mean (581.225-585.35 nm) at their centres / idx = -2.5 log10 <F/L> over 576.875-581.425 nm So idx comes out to 0.009 mag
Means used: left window 15.7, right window 15.3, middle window 15.4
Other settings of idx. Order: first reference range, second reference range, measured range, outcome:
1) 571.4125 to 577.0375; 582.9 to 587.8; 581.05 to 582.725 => 0.01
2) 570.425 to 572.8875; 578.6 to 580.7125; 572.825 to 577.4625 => -0.02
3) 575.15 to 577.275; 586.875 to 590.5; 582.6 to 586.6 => -0.08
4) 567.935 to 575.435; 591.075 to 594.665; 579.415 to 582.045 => -0.04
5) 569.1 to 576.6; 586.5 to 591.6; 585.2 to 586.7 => -0.03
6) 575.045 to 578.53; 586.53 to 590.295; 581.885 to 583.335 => -0.07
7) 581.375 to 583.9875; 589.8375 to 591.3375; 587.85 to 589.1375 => 0.12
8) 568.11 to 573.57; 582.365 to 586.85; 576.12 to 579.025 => 0.03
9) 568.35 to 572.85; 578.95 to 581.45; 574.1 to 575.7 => -0.04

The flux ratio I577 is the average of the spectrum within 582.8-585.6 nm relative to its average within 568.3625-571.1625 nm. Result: 1.1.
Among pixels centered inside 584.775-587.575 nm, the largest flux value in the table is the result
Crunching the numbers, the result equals 15.94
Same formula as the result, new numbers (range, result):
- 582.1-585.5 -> 16.78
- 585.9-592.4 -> 15.45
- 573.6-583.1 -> 16.97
